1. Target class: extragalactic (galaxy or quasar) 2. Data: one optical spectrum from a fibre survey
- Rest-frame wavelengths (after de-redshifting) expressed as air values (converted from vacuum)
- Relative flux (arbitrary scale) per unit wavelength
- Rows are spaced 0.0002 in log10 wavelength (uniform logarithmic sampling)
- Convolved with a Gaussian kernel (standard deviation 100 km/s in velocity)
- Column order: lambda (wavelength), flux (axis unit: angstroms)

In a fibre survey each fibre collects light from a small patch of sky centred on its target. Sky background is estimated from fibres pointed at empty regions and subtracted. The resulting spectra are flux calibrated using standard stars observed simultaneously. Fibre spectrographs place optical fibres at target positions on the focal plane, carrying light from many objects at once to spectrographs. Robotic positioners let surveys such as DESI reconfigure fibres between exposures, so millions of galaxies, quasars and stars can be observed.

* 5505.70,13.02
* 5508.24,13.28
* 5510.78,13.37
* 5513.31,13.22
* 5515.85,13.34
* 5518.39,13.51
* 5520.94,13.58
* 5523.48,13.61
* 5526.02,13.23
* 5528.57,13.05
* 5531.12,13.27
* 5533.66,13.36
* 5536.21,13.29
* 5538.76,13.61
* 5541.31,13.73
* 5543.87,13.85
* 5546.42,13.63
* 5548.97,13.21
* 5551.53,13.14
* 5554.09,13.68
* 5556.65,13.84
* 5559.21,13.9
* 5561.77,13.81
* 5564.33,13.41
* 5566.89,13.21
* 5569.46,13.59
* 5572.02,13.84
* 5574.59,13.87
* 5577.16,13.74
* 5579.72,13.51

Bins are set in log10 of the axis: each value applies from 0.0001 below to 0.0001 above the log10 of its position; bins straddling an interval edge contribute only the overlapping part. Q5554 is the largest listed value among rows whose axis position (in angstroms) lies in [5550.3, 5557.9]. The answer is 13.84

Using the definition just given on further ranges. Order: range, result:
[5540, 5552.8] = 13.85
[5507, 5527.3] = 13.61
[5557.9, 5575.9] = 13.9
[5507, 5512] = 13.37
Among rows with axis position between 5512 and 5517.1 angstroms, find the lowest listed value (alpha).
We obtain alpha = 13.22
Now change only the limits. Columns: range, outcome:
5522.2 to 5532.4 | 13.05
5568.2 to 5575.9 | 13.59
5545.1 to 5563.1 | 13.14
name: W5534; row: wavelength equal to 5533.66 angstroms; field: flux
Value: 13.36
